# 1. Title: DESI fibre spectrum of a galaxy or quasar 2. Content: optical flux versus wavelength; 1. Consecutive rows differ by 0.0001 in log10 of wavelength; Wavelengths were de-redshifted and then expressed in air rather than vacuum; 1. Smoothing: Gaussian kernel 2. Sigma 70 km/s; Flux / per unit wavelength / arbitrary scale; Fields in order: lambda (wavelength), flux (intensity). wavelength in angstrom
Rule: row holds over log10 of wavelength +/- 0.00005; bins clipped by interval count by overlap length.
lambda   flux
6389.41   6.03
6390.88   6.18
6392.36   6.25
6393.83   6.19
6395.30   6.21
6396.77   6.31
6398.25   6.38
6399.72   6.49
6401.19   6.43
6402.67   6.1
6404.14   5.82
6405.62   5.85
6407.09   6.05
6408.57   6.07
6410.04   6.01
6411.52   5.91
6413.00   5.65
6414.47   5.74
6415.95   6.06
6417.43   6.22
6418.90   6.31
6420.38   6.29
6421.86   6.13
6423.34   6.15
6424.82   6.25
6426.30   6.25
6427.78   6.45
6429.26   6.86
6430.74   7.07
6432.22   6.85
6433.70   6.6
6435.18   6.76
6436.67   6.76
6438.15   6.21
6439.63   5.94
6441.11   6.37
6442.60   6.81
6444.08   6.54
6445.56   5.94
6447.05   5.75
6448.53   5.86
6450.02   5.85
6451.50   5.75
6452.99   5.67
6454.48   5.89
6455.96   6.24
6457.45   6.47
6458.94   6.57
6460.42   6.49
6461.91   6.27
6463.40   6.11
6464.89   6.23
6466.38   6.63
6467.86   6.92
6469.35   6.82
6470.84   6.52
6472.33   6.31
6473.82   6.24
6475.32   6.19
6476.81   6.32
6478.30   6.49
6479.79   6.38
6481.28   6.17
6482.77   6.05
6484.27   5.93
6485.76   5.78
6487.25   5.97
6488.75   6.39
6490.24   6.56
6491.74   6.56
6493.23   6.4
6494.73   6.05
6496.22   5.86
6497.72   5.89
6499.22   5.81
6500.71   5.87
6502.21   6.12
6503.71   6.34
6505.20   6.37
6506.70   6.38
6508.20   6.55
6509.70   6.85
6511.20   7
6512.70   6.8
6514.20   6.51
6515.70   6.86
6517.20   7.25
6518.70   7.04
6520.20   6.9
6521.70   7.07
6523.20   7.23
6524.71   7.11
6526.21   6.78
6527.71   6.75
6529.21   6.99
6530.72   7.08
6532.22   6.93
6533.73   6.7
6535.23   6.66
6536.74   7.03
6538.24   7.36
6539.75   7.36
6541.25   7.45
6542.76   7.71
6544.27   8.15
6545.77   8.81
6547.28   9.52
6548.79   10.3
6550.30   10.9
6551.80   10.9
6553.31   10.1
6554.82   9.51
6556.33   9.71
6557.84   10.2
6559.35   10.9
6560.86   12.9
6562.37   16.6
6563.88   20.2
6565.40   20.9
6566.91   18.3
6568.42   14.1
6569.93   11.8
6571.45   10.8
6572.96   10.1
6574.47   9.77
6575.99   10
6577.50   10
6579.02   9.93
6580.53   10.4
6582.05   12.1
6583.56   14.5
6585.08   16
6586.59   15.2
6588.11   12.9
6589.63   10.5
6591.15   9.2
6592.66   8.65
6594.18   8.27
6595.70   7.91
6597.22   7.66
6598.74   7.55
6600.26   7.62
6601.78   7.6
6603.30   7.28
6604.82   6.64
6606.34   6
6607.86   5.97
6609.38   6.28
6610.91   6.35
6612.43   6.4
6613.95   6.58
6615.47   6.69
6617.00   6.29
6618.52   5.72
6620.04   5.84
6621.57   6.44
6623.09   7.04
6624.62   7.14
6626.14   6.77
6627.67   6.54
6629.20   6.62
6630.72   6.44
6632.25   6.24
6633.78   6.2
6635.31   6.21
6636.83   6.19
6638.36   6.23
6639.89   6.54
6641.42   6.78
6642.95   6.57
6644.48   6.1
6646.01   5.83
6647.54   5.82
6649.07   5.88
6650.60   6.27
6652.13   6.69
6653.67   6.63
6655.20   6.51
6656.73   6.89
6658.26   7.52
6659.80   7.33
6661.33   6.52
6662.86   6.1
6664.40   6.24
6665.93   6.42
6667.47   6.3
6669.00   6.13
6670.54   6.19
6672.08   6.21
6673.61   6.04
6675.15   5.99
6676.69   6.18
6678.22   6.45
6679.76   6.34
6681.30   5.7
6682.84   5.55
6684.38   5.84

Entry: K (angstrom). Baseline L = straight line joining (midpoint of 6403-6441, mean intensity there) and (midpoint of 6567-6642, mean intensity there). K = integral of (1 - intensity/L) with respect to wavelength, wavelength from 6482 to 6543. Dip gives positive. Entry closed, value 6.0 angstrom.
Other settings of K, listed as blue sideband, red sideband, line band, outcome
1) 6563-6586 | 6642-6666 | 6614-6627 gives 3.9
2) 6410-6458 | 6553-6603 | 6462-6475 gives 1.8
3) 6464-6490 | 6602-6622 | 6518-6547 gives -4.2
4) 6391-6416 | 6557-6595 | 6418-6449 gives 3.5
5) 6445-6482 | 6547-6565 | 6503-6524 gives 5.8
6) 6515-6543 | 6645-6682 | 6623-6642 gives 0.0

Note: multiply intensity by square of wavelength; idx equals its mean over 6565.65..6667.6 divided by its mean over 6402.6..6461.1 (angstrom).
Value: 1.37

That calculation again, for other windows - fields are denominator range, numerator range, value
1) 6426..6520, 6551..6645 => 1.50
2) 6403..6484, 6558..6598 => 2.04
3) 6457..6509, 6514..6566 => 1.48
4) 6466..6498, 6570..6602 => 1.70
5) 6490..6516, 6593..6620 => 1.11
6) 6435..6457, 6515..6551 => 1.27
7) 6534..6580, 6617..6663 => 0.61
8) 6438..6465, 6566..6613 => 1.68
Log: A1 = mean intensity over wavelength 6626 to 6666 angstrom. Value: 6.44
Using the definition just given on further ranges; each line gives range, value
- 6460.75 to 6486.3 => 6.32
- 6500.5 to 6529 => 6.75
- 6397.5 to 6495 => 6.26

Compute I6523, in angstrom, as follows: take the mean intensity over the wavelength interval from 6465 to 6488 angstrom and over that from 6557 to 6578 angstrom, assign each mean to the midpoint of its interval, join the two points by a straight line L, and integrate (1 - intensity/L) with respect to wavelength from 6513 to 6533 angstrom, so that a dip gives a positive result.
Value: 5.93 angstrom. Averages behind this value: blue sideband 6.31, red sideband 13.4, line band 6.96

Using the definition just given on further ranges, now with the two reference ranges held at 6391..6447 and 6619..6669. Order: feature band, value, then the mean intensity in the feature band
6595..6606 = -1.7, 7.41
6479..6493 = 0.3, 6.21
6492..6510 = 0.4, 6.2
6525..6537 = -1.0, 6.87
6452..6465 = 0.2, 6.2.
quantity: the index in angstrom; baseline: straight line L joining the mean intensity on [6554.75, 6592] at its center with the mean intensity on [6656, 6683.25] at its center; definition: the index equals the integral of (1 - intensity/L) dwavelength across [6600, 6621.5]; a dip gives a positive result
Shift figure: 7.9 angstrom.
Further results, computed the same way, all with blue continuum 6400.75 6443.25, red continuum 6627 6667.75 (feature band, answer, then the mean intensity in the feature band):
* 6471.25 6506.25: 0.8 angstrom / 6.18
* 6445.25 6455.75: 0.8 angstrom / 5.83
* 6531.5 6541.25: -1.1 angstrom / 7.04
